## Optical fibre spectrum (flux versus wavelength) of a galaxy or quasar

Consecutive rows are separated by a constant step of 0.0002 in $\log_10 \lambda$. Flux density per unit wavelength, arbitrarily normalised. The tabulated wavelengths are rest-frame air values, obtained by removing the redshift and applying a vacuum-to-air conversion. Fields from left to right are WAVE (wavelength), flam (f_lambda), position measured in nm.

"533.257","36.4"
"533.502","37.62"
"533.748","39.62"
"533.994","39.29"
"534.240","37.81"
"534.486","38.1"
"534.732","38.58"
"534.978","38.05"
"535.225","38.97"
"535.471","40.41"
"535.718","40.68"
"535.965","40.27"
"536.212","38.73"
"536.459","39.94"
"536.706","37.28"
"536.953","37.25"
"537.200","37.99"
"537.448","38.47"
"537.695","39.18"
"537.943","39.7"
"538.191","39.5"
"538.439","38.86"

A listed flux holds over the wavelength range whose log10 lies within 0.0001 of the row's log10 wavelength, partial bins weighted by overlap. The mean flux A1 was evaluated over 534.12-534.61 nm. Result 38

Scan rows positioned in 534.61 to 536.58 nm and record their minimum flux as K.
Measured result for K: 38.05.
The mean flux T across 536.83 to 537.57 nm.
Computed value 37.9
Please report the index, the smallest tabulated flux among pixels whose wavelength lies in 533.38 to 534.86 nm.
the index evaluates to 37.62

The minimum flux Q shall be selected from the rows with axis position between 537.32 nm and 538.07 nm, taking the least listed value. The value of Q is 38.47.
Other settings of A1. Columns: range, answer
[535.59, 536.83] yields 39.4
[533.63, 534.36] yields 38.9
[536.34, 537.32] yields 38.1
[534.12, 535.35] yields 38.3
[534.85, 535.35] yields 38.5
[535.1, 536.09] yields 40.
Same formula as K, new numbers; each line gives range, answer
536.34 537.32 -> 37.25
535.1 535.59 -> 38.97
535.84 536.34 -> 38.73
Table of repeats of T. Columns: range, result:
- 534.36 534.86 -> 38.4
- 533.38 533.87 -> 38.6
